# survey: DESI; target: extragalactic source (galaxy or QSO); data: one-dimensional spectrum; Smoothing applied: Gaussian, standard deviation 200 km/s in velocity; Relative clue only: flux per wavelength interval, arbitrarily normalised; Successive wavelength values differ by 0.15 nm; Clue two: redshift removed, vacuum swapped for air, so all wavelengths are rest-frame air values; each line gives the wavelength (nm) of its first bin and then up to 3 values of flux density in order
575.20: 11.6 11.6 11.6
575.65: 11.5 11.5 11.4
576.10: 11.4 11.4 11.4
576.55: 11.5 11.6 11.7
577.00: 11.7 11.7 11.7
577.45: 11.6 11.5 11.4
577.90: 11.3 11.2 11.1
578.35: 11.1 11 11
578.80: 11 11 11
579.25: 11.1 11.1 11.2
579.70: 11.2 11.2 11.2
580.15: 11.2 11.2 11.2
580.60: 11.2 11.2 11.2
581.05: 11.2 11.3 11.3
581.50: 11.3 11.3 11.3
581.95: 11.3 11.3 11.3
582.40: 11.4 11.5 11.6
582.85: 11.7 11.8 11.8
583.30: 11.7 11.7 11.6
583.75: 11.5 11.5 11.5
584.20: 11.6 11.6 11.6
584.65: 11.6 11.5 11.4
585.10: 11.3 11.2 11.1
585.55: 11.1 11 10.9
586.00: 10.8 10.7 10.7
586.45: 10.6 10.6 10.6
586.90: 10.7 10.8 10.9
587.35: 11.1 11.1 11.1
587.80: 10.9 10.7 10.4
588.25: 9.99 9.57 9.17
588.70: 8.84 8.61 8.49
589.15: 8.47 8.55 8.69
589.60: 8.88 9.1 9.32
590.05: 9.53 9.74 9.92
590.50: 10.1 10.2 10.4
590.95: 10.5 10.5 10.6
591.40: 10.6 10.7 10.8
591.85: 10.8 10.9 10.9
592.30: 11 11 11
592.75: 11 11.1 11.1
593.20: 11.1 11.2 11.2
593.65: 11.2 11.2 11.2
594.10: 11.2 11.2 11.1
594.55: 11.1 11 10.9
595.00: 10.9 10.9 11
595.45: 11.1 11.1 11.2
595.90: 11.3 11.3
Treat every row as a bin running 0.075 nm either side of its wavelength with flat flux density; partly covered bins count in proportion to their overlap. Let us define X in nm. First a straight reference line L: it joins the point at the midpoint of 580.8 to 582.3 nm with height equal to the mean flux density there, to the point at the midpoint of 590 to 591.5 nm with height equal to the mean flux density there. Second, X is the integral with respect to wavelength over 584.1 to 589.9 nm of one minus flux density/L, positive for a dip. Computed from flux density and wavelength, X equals 0.141 nm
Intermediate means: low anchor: 11.3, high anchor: 10.2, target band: 10.4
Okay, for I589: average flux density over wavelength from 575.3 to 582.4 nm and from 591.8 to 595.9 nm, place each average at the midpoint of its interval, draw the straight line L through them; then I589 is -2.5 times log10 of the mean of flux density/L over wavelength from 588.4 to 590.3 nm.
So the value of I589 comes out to 0.23 mag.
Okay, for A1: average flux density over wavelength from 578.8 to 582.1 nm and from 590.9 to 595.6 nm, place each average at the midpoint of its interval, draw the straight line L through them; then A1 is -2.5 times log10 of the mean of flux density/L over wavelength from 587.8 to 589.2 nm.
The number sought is 0.17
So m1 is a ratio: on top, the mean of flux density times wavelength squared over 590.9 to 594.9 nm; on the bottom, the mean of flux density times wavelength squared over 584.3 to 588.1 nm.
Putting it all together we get 1.0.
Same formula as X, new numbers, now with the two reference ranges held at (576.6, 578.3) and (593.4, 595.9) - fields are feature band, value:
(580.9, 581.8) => 0.01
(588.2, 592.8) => 0.52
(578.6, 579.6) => 0.04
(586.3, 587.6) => 0.05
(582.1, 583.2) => -0.02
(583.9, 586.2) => 0.01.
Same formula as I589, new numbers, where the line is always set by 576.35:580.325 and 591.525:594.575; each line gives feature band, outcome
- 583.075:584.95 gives -0.037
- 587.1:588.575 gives 0.060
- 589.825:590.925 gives 0.122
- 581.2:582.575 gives -0.009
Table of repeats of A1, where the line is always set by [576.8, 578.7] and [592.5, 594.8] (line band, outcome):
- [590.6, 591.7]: 0.06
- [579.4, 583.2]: 0.00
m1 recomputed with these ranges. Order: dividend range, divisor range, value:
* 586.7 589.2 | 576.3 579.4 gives 0.92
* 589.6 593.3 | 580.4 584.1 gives 0.95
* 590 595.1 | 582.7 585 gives 0.96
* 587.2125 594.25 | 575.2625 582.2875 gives 0.95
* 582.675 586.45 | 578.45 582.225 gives 1.03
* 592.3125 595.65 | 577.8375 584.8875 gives 1.02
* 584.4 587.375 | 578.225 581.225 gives 1.01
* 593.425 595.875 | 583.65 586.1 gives 1.01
